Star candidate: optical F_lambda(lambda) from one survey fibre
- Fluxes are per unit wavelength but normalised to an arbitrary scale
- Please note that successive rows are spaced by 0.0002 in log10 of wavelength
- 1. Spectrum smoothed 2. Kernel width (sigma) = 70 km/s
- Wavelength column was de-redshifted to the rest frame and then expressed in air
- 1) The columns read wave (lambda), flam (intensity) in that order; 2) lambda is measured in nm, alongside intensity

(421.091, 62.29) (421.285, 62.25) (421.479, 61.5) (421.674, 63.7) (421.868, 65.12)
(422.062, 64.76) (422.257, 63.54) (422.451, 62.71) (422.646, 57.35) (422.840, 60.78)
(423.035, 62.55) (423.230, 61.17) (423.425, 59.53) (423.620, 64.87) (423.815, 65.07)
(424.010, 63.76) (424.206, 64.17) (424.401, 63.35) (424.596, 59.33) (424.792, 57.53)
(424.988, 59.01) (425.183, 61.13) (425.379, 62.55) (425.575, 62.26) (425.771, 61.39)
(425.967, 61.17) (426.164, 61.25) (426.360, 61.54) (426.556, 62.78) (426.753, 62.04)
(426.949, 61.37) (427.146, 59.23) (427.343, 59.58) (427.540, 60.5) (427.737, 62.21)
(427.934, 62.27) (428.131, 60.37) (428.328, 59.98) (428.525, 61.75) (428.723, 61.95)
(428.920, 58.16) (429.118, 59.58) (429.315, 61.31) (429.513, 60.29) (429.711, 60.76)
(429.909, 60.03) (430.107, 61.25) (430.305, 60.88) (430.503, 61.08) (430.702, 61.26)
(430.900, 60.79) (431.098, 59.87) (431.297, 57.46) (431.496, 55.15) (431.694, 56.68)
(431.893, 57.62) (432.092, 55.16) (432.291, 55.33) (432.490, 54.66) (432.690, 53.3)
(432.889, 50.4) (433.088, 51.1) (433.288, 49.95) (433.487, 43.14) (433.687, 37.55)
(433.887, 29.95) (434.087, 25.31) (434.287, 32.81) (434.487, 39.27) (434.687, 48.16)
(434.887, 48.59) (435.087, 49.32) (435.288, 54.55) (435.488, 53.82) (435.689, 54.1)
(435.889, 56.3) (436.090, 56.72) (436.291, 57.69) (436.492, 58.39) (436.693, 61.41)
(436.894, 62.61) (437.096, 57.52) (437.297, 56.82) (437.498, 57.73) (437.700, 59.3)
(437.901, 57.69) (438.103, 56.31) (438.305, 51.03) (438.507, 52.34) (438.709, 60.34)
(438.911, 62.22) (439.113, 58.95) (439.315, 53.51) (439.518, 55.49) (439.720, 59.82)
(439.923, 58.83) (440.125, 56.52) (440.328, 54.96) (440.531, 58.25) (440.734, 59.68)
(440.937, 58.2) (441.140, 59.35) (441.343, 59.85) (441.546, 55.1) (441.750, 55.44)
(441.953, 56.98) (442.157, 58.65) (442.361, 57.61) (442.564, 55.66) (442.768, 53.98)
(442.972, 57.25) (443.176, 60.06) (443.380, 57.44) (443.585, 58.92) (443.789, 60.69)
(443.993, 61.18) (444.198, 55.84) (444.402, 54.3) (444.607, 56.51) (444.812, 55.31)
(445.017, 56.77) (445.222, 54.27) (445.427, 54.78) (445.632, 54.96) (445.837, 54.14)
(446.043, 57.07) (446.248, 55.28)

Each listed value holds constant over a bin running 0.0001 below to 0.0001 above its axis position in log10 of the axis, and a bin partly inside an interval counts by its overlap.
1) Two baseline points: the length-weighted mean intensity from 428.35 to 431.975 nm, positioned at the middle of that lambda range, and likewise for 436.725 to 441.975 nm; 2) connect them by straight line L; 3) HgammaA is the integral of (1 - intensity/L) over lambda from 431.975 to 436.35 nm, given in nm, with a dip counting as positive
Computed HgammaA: 0.804 nm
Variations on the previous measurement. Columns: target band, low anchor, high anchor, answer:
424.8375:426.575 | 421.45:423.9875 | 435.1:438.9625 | 0.00 nm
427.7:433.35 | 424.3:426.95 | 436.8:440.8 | 0.15 nm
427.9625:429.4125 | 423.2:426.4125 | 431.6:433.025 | -0.06 nm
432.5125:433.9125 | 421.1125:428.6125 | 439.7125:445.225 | 0.31 nm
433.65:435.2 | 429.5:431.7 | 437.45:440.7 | 0.52 nm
